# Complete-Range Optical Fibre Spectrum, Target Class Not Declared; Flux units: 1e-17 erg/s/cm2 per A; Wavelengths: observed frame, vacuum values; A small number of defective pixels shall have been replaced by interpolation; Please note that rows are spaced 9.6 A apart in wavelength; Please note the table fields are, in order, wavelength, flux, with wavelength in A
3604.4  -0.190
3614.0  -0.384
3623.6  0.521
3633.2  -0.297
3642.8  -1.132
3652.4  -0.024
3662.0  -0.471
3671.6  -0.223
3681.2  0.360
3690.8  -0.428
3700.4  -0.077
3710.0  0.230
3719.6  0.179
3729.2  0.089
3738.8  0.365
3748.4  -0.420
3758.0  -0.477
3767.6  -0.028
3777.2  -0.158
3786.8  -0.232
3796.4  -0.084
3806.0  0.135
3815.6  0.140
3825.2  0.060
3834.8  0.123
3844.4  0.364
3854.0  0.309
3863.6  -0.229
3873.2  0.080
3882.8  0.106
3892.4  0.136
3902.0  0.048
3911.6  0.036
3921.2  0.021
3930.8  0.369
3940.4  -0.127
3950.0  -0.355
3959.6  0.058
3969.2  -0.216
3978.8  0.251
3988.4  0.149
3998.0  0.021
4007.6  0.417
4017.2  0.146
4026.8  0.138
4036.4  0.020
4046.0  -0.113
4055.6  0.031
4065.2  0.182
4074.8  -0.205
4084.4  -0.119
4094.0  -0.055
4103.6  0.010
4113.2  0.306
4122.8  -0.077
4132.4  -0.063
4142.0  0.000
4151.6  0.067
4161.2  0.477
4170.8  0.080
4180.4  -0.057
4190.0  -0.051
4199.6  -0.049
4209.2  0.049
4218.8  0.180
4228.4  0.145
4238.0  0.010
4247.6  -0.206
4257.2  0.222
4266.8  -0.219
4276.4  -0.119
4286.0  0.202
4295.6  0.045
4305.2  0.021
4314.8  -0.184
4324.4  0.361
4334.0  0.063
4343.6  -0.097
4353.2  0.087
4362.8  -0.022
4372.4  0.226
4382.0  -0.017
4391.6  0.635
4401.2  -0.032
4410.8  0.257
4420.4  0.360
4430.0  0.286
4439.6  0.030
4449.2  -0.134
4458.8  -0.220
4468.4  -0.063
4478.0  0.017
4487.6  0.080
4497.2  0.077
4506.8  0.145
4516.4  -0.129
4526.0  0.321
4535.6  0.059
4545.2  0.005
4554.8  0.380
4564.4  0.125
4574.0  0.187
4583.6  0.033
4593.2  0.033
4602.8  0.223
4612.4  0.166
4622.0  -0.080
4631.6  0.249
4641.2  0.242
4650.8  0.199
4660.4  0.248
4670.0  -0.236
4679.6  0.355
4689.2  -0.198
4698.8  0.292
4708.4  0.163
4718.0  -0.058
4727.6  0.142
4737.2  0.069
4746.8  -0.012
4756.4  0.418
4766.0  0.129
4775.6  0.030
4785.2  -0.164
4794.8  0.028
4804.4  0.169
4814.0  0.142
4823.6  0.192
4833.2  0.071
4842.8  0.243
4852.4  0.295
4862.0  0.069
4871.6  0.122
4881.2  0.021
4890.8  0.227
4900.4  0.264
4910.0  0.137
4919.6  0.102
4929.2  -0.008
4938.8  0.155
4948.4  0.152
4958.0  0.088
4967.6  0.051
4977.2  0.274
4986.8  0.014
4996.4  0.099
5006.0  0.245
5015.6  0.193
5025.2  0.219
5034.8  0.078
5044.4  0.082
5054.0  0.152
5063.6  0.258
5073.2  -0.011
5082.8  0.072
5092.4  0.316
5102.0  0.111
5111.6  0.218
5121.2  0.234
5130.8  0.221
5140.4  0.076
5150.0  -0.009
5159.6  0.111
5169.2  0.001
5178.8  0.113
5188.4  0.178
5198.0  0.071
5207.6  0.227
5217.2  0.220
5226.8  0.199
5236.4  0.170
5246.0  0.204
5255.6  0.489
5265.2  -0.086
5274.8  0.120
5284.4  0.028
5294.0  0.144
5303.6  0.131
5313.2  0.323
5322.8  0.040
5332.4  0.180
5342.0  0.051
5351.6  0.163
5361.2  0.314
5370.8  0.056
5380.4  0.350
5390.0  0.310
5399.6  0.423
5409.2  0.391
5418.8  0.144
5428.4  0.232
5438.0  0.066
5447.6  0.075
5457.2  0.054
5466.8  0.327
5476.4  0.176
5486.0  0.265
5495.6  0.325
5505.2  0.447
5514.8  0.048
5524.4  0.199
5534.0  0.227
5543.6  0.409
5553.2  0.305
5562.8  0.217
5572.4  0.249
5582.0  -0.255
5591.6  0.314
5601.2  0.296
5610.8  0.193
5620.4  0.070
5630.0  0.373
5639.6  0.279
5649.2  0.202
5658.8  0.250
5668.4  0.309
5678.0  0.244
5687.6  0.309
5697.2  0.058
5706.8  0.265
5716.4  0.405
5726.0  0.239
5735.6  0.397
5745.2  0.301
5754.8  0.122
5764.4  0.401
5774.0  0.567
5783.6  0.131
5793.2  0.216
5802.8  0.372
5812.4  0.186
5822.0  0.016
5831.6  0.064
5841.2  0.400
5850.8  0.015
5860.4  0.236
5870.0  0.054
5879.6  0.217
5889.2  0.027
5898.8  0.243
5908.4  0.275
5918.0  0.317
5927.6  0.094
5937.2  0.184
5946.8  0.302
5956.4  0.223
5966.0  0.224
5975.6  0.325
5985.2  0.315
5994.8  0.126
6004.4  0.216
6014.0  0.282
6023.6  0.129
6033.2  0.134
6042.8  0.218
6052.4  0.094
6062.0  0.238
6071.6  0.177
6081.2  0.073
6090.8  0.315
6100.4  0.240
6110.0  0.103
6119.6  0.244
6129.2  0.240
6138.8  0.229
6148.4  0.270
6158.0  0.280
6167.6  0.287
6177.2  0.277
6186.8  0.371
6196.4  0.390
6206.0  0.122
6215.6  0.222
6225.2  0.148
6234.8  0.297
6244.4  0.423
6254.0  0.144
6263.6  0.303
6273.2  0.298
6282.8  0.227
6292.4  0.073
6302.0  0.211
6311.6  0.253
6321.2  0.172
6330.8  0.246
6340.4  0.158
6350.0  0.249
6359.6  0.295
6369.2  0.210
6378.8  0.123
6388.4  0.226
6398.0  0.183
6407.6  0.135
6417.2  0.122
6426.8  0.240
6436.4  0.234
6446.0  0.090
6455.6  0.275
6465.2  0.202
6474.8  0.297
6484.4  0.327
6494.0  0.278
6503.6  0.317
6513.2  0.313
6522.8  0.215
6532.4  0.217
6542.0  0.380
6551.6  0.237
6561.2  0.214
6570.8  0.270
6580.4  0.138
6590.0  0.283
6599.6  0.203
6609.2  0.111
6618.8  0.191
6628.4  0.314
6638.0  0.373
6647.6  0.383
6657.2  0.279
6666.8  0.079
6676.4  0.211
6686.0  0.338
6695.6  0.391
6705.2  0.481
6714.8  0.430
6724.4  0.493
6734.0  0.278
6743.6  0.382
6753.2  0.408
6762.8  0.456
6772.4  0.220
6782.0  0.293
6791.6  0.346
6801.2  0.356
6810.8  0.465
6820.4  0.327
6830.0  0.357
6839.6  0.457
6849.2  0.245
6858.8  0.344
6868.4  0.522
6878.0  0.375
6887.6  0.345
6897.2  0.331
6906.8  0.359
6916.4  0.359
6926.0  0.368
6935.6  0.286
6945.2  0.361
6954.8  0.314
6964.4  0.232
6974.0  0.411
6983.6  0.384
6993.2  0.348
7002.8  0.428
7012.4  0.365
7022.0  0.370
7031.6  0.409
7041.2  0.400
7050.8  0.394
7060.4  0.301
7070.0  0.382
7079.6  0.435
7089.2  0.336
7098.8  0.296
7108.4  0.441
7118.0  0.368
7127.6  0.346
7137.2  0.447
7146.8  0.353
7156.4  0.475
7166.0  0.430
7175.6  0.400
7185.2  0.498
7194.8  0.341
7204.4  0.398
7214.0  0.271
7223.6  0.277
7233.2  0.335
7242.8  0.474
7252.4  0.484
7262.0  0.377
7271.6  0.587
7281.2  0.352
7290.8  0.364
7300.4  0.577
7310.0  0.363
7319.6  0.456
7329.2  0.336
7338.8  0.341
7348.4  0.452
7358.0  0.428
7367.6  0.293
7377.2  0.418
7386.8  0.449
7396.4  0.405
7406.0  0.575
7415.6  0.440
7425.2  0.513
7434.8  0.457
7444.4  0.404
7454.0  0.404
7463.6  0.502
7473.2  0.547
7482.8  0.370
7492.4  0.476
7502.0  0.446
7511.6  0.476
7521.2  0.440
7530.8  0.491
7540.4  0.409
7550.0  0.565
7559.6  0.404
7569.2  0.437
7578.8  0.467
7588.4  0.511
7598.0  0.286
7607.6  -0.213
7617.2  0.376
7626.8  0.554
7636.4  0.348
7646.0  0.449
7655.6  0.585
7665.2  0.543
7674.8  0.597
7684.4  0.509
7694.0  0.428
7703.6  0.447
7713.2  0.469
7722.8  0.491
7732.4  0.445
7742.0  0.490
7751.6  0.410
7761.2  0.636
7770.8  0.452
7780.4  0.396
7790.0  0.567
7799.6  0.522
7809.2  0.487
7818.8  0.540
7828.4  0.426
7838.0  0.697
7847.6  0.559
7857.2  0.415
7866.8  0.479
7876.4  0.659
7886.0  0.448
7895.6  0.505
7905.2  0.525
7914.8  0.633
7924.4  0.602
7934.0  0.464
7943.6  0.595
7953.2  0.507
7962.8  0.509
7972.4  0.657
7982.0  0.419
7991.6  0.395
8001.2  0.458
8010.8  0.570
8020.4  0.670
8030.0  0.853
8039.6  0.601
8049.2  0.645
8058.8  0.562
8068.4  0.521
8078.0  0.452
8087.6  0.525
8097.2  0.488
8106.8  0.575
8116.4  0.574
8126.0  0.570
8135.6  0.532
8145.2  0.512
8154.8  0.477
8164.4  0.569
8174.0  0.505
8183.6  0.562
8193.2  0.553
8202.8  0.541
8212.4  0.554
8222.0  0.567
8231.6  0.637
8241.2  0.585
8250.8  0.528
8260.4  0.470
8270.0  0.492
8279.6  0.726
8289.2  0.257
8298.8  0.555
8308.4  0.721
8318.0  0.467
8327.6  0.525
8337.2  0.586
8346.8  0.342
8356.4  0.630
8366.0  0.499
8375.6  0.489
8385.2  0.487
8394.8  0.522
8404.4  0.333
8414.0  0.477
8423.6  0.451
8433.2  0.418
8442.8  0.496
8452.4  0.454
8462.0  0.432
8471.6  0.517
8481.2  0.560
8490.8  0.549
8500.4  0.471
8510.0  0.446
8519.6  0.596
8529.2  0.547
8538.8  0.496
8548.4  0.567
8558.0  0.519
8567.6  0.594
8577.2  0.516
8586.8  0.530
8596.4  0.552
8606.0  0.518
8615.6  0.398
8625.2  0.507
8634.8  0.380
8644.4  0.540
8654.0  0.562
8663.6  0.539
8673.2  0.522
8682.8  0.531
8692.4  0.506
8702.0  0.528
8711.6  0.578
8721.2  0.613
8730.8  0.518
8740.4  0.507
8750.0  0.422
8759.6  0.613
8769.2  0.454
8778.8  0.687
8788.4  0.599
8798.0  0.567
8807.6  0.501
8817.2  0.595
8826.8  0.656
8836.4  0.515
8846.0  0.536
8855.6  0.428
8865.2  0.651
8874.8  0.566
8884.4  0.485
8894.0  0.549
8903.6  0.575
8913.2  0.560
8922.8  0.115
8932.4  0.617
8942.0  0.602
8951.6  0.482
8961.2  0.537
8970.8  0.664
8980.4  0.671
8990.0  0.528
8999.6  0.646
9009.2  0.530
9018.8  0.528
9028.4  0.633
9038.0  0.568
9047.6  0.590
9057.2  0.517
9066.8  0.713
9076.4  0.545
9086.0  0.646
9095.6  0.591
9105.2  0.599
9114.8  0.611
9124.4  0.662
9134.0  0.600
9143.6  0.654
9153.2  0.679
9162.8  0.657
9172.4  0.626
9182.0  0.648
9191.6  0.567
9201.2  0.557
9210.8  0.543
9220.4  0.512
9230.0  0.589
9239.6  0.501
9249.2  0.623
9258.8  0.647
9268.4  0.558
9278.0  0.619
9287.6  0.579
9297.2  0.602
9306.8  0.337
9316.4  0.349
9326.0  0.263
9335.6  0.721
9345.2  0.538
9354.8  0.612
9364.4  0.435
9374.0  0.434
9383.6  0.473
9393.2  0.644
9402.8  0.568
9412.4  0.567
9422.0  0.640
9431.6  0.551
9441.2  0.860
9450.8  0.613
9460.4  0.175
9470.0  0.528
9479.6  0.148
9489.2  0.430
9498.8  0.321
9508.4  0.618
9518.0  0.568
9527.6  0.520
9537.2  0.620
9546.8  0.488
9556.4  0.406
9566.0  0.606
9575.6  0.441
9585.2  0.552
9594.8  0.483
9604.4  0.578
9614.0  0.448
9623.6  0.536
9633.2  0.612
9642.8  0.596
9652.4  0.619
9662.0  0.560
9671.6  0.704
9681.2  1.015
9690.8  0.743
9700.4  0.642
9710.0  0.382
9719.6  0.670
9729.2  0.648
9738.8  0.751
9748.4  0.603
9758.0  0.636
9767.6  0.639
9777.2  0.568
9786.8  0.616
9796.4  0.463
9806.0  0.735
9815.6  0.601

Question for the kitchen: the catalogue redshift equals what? 0.68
